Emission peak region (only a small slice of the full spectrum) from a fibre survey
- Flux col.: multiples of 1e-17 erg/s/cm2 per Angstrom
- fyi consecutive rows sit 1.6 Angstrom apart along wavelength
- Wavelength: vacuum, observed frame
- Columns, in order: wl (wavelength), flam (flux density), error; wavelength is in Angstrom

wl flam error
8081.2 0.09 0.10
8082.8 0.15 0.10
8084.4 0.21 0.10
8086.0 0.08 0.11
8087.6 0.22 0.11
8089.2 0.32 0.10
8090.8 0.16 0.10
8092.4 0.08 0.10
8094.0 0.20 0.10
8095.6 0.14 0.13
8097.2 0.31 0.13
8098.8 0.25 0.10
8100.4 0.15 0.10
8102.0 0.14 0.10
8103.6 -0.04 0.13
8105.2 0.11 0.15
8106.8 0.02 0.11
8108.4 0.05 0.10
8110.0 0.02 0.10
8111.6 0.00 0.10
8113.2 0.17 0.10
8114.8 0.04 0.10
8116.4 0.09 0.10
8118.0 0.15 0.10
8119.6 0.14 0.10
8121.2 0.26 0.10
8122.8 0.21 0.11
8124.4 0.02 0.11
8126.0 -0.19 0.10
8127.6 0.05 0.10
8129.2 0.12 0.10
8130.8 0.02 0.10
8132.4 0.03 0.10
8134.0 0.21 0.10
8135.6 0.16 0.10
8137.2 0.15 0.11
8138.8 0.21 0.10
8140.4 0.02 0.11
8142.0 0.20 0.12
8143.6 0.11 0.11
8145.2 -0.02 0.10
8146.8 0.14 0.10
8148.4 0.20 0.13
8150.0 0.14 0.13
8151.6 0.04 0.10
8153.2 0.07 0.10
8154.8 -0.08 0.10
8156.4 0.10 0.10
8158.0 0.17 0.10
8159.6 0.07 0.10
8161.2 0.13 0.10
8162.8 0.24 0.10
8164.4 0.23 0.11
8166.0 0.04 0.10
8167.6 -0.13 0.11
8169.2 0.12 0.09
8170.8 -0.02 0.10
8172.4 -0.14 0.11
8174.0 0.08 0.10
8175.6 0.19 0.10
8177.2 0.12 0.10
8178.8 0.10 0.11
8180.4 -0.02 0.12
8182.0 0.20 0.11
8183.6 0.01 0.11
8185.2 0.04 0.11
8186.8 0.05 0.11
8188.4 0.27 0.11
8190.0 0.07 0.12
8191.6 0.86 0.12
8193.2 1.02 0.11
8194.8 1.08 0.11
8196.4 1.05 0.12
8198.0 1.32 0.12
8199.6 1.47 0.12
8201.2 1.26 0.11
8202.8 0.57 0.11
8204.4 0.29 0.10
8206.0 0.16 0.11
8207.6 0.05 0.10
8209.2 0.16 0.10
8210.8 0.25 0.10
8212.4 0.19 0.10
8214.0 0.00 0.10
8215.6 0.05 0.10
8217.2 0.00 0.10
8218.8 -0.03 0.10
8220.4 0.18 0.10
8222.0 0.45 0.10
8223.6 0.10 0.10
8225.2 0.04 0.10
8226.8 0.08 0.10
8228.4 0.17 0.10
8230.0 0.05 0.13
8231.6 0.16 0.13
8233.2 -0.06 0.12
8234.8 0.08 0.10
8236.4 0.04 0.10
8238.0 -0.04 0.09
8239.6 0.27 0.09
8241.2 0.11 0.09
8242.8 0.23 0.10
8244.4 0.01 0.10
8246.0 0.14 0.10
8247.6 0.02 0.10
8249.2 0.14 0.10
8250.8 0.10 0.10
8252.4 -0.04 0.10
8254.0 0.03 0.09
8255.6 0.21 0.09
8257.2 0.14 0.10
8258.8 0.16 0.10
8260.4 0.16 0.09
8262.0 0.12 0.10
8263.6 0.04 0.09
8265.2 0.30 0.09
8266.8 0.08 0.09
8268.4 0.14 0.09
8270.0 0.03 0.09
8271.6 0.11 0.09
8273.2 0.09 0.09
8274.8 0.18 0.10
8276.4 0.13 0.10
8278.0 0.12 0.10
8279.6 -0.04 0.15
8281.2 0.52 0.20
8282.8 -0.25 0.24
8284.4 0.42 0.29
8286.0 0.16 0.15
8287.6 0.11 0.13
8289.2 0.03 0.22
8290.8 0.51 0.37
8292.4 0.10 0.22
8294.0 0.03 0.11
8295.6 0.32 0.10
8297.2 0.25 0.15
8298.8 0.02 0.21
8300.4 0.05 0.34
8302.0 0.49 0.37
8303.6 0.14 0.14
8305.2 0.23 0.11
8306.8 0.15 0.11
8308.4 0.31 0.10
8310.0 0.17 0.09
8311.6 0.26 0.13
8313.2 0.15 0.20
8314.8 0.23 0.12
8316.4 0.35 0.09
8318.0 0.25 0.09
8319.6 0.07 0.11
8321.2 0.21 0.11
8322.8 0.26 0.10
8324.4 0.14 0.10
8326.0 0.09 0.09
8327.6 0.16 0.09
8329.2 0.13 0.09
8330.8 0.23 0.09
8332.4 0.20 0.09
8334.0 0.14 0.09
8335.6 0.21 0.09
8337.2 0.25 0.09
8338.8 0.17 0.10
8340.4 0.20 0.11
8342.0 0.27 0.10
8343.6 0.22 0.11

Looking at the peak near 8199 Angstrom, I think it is [O II]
